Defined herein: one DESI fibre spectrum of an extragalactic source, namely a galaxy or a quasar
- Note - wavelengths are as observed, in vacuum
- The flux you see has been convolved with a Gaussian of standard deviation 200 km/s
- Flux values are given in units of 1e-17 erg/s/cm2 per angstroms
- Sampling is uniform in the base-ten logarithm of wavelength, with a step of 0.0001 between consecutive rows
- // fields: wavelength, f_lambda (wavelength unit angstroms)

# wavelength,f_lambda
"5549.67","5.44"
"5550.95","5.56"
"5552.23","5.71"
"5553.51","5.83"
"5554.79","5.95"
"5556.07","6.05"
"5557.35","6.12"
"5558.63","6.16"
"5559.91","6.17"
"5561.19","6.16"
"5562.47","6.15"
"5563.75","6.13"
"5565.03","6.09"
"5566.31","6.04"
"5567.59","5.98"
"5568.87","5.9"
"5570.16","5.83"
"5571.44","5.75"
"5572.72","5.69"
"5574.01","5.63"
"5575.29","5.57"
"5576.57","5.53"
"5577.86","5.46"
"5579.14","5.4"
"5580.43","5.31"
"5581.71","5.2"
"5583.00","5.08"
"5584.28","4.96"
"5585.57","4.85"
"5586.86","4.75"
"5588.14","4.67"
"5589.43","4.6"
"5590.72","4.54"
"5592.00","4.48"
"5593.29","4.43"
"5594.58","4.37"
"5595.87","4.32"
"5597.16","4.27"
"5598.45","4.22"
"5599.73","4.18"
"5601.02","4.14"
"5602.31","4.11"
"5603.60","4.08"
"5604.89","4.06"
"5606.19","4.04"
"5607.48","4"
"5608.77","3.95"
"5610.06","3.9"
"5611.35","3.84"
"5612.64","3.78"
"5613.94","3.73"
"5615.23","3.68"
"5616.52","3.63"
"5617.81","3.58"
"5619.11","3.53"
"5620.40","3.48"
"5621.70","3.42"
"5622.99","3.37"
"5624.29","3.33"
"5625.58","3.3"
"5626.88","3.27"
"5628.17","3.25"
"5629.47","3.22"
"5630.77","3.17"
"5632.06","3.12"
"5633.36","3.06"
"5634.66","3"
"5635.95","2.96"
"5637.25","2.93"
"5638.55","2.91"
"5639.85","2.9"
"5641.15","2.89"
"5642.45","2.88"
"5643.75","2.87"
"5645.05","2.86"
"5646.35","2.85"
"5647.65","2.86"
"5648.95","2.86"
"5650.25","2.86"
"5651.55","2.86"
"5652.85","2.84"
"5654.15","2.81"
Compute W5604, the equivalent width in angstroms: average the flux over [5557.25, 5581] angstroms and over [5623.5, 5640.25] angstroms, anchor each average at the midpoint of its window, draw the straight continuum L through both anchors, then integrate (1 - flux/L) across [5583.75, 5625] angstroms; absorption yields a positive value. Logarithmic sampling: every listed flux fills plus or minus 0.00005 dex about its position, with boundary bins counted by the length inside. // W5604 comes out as 2.3 angstroms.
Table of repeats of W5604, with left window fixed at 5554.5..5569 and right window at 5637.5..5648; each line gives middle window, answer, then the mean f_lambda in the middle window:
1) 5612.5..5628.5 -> 1.2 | 3.48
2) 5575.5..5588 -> 0.3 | 5.17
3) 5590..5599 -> 0.8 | 4.38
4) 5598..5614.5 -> 1.2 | 4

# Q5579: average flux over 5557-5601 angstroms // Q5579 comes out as 5.27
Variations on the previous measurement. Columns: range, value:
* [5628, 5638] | 3.08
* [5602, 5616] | 3.92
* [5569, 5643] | 4.11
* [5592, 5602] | 4.28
